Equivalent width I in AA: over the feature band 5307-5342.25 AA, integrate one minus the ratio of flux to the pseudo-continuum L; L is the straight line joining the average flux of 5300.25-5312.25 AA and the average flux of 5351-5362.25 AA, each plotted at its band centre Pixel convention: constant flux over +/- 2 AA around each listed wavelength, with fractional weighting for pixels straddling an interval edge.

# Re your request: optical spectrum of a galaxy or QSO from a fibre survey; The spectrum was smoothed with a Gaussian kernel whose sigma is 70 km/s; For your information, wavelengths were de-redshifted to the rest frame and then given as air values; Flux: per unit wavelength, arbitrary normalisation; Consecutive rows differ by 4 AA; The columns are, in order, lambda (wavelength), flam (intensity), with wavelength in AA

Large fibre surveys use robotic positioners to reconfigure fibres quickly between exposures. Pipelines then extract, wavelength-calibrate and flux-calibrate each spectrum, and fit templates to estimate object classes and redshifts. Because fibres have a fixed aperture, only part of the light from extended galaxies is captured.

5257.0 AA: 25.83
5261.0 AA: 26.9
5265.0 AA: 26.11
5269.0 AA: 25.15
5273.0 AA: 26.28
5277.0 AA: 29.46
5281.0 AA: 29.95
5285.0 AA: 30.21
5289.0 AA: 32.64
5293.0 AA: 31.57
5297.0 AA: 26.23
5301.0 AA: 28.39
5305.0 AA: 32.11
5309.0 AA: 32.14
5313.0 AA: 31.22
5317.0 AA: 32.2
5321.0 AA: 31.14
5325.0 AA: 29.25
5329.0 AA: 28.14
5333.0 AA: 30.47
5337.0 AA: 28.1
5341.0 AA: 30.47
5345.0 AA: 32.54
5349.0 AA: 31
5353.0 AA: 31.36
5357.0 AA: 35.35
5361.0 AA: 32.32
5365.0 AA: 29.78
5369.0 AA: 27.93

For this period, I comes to 1.7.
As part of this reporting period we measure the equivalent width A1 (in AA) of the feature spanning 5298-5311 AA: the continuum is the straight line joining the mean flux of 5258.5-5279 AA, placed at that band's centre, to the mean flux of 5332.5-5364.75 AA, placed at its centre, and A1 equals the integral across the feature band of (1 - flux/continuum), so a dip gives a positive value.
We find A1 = -0.8 AA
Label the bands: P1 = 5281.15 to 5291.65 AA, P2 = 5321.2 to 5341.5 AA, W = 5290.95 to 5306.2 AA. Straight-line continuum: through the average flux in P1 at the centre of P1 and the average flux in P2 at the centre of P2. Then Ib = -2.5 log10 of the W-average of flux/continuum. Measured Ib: 0.04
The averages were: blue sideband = 31.2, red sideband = 29.4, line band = 29.5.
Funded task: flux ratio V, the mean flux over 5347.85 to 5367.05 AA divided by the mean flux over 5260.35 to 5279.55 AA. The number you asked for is 1.19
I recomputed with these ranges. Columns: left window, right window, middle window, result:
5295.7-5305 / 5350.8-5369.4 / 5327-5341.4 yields 0.5 AA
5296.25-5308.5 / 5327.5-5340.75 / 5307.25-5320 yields -1.0 AA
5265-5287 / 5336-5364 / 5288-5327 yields -1.4 AA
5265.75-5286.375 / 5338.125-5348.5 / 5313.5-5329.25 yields -0.2 AA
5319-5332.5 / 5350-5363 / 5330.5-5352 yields 0.5 AA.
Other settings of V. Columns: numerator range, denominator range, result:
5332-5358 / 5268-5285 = 1.11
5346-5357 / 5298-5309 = 1.06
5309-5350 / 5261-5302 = 1.07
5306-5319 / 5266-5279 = 1.18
